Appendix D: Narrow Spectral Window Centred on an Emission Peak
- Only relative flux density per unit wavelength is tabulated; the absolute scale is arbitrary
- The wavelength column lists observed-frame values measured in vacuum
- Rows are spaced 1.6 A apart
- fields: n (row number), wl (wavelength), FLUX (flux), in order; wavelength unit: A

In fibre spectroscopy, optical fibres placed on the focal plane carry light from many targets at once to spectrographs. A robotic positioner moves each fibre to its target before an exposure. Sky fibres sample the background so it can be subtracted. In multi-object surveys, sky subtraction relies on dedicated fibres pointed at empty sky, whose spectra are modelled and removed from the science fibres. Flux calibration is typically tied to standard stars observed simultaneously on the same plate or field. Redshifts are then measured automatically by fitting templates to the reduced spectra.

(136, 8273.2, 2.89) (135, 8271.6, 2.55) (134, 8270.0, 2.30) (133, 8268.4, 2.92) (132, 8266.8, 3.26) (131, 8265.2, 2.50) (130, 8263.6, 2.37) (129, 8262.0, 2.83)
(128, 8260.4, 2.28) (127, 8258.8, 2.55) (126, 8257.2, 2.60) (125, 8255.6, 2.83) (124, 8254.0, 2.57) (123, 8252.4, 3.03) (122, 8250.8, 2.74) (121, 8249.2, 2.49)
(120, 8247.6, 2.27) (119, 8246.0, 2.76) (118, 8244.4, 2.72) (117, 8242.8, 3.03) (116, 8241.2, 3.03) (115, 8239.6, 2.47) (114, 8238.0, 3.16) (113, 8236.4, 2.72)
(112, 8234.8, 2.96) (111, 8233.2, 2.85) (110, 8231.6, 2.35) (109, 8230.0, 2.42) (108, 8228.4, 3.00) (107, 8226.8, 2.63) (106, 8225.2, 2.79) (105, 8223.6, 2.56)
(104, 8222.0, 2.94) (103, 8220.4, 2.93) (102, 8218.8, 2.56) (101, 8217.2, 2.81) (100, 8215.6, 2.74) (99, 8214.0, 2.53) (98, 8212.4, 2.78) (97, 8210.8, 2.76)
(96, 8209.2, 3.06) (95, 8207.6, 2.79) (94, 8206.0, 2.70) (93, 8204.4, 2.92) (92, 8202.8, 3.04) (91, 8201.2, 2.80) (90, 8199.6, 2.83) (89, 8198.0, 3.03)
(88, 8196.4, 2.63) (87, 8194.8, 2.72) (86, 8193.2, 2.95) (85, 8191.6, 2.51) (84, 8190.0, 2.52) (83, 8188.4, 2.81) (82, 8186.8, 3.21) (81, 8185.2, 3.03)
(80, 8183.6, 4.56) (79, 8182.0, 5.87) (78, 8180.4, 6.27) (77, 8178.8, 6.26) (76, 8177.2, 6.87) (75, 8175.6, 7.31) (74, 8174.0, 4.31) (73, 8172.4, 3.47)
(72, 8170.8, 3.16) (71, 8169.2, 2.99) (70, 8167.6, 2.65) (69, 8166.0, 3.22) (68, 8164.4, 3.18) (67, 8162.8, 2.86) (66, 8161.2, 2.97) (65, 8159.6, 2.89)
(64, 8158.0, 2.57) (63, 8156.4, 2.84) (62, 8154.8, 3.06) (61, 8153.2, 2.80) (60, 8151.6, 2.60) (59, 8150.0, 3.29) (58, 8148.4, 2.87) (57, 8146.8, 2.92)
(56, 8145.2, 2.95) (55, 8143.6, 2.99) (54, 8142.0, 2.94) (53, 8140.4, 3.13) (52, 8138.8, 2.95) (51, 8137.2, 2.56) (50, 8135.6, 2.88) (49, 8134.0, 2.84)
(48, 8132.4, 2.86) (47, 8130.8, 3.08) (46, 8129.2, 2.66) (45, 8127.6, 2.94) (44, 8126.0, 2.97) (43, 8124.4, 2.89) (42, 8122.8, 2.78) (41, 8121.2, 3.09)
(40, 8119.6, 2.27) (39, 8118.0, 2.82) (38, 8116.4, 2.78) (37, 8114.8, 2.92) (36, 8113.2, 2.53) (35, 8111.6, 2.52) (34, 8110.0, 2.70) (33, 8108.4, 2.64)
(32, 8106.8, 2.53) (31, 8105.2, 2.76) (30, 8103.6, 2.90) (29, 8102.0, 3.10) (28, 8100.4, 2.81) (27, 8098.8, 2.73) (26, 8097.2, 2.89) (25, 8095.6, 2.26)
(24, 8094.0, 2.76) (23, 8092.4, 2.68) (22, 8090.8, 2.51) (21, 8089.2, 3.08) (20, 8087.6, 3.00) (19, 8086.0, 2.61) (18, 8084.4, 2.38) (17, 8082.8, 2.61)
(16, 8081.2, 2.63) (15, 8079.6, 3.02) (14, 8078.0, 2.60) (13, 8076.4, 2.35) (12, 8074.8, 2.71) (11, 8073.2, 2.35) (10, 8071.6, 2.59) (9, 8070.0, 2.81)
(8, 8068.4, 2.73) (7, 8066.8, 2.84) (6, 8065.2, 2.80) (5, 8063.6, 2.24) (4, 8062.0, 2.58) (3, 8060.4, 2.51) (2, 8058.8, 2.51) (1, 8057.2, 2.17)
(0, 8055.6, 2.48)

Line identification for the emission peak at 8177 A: Hbeta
